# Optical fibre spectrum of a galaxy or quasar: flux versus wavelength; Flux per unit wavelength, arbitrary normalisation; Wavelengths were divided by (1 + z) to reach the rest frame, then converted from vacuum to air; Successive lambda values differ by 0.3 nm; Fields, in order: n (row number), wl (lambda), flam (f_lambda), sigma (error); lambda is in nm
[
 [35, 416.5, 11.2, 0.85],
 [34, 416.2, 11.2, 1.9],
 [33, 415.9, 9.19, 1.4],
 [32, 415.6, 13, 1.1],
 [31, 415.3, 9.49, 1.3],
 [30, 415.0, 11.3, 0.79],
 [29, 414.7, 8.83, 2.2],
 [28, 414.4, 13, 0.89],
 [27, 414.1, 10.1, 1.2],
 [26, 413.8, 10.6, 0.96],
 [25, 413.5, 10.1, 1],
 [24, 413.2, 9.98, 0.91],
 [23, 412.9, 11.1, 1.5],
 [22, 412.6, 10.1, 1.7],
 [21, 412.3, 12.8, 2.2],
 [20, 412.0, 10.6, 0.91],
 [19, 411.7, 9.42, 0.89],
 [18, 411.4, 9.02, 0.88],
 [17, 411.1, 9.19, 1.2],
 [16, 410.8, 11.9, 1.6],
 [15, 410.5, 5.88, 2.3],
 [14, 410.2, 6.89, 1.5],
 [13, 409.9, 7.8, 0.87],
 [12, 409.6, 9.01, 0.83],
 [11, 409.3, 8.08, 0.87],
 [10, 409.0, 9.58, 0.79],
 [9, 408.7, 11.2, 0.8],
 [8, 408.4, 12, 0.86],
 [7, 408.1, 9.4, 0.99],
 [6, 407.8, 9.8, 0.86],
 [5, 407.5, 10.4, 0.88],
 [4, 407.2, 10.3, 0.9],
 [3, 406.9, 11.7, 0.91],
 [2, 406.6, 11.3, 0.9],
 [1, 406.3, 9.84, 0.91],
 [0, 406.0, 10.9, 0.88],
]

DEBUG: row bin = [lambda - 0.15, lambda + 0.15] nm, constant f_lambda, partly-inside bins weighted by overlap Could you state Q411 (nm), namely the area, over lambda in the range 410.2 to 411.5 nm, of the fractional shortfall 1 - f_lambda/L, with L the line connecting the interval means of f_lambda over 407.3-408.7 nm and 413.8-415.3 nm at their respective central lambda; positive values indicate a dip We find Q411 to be 0.22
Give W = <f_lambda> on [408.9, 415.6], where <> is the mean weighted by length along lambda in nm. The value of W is 9.84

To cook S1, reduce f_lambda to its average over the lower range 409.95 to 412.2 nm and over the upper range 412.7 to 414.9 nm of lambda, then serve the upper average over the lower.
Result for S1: 1.17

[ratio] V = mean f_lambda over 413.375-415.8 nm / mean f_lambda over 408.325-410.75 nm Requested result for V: 1.2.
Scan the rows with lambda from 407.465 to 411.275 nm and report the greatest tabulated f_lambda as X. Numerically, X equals 12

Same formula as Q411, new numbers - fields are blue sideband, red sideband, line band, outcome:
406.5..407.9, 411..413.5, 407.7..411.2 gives 0.43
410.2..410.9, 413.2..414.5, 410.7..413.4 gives -0.31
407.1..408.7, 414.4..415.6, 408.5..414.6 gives 0.43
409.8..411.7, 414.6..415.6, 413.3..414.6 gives -0.12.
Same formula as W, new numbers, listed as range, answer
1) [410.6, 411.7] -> 9.76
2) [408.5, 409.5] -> 9.71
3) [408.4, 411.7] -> 9.02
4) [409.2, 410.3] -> 7.99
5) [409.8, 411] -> 8.18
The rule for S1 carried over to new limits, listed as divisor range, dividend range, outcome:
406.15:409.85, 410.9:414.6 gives 1.03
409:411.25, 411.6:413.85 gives 1.25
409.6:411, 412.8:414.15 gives 1.26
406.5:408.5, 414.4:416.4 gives 1.01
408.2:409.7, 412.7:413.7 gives 1.04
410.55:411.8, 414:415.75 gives 1.15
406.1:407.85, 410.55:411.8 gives 0.90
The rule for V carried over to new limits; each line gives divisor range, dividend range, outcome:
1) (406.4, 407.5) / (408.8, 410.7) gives 0.74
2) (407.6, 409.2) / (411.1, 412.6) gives 1.00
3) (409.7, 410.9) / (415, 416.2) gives 1.34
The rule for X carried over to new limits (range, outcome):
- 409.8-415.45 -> 13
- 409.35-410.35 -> 9.01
